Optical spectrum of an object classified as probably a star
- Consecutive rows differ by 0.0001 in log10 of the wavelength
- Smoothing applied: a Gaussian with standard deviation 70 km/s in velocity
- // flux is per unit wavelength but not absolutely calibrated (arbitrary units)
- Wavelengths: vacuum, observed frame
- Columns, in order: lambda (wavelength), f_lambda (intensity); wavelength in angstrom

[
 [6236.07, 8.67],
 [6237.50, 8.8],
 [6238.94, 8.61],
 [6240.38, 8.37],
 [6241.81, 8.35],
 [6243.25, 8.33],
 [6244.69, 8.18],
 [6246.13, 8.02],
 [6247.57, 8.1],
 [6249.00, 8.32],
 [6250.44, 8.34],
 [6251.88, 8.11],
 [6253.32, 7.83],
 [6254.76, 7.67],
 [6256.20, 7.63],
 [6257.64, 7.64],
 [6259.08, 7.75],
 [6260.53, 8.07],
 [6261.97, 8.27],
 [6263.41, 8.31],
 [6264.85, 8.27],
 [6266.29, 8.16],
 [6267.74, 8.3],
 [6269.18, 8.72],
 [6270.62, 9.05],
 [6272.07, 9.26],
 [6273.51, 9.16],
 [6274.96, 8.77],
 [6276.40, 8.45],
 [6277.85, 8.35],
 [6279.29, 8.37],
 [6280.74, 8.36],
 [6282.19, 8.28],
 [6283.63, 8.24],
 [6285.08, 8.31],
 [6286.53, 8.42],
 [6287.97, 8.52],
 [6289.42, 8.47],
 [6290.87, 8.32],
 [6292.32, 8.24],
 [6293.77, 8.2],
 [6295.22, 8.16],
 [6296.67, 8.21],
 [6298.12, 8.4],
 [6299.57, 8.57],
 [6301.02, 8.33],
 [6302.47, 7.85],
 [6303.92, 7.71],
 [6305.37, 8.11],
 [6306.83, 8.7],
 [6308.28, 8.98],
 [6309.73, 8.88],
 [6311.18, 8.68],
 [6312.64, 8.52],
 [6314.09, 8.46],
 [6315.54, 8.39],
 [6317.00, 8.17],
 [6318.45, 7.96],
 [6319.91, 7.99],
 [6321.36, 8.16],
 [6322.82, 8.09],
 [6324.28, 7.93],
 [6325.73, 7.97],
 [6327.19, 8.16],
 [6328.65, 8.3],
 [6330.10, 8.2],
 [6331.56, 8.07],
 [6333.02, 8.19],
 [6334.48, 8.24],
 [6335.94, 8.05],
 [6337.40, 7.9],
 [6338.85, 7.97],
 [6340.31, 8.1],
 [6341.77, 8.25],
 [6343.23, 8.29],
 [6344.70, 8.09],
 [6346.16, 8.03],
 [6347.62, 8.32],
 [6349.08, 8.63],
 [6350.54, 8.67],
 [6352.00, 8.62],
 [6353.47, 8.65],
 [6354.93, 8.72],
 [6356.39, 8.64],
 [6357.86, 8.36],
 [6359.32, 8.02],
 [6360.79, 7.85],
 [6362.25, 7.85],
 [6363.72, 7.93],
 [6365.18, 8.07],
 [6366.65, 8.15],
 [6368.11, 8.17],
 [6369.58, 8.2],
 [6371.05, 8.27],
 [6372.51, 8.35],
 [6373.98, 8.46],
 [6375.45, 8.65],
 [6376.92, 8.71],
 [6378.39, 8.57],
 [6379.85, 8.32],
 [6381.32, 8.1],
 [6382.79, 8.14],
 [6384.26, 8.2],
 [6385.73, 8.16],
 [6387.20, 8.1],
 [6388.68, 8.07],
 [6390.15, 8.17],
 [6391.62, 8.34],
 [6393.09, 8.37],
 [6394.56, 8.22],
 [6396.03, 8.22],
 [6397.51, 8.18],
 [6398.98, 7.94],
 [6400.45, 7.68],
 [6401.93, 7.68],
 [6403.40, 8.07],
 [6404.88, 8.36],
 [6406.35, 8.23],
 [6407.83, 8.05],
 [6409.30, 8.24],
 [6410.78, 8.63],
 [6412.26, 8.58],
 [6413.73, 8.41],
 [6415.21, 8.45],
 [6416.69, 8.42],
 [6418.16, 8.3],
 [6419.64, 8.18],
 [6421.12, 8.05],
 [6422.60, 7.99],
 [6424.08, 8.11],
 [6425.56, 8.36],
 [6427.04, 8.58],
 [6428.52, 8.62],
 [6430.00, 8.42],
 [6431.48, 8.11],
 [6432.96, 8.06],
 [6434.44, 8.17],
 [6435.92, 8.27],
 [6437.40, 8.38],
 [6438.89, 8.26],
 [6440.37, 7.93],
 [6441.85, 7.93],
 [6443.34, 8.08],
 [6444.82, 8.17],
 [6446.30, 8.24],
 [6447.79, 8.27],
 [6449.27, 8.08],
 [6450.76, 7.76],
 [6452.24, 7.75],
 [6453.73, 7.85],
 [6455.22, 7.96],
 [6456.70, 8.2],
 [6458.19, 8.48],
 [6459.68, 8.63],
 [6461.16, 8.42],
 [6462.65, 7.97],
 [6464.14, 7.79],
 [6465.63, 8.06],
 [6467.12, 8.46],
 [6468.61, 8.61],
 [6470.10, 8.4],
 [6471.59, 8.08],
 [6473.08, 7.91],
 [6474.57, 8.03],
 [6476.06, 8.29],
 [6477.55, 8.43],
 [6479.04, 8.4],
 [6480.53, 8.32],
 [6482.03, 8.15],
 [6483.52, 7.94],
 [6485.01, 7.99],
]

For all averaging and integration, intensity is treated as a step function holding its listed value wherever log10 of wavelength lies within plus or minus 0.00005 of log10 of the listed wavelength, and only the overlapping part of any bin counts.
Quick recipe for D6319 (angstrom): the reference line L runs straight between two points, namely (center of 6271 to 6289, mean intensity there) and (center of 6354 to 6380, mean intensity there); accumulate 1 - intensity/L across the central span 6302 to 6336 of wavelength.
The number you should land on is 0.8 angstrom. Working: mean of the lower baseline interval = 8.55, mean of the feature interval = 8.25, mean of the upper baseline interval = 8.3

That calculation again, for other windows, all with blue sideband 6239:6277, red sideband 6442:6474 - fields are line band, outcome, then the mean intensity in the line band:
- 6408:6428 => -0.4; 8.33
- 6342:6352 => -0.2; 8.35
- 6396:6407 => 0.2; 8.03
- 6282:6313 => -0.4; 8.37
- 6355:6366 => 0.1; 8.14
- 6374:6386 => -0.2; 8.37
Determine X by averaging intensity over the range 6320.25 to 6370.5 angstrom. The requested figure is 8.2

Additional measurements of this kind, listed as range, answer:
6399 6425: 8.19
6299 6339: 8.24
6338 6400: 8.26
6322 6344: 8.11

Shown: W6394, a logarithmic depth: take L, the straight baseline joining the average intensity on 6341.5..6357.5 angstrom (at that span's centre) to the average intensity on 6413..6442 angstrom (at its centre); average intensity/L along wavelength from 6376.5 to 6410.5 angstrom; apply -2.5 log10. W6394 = 0.021 mag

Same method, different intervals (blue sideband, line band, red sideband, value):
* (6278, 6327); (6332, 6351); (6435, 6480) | 0.009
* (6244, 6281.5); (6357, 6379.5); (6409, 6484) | 0.000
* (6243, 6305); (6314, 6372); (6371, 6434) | 0.009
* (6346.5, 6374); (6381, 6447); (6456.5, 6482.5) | 0.010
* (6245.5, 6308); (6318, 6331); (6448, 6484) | 0.023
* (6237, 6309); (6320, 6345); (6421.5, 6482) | 0.022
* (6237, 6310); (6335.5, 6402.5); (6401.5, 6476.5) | 0.003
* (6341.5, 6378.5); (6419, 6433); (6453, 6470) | 0.000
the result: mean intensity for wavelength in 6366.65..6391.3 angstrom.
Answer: 8.29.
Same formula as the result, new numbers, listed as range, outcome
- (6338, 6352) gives 8.28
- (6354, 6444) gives 8.23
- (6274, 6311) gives 8.38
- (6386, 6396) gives 8.21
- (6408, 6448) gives 8.26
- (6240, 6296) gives 8.3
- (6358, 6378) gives 8.22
